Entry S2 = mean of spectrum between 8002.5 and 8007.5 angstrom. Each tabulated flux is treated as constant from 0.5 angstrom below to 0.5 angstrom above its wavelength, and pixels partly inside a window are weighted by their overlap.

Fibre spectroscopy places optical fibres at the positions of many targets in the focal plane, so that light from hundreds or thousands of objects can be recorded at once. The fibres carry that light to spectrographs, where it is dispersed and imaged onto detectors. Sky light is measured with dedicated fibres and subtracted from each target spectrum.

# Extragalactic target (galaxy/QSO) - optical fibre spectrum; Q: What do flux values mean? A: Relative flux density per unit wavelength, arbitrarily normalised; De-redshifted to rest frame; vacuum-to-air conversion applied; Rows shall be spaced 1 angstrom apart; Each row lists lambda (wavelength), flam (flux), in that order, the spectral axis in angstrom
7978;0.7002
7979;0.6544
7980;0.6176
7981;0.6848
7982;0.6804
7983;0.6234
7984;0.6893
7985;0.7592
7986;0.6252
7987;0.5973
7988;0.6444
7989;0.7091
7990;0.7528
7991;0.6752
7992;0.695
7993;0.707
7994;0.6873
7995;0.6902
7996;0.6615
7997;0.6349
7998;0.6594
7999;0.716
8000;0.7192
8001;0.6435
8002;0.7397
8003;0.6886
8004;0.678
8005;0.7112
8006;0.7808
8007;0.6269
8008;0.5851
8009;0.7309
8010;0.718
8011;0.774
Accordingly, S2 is 0.697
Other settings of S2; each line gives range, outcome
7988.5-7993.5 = 0.708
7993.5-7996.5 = 0.68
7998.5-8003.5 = 0.701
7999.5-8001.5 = 0.681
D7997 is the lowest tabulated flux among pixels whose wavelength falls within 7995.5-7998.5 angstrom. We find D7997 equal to 0.6349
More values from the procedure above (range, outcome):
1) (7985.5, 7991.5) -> 0.5973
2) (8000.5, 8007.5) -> 0.6269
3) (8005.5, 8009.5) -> 0.5851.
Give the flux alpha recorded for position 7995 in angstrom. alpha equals 0.6902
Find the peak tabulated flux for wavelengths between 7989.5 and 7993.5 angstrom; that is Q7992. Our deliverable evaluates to 0.7528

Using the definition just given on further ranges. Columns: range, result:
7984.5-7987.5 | 0.7592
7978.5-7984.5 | 0.6893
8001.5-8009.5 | 0.7808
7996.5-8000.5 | 0.7192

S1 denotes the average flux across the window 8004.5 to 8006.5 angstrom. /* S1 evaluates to 0.746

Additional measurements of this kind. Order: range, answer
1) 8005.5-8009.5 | 0.681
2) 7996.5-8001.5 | 0.675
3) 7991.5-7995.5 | 0.695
